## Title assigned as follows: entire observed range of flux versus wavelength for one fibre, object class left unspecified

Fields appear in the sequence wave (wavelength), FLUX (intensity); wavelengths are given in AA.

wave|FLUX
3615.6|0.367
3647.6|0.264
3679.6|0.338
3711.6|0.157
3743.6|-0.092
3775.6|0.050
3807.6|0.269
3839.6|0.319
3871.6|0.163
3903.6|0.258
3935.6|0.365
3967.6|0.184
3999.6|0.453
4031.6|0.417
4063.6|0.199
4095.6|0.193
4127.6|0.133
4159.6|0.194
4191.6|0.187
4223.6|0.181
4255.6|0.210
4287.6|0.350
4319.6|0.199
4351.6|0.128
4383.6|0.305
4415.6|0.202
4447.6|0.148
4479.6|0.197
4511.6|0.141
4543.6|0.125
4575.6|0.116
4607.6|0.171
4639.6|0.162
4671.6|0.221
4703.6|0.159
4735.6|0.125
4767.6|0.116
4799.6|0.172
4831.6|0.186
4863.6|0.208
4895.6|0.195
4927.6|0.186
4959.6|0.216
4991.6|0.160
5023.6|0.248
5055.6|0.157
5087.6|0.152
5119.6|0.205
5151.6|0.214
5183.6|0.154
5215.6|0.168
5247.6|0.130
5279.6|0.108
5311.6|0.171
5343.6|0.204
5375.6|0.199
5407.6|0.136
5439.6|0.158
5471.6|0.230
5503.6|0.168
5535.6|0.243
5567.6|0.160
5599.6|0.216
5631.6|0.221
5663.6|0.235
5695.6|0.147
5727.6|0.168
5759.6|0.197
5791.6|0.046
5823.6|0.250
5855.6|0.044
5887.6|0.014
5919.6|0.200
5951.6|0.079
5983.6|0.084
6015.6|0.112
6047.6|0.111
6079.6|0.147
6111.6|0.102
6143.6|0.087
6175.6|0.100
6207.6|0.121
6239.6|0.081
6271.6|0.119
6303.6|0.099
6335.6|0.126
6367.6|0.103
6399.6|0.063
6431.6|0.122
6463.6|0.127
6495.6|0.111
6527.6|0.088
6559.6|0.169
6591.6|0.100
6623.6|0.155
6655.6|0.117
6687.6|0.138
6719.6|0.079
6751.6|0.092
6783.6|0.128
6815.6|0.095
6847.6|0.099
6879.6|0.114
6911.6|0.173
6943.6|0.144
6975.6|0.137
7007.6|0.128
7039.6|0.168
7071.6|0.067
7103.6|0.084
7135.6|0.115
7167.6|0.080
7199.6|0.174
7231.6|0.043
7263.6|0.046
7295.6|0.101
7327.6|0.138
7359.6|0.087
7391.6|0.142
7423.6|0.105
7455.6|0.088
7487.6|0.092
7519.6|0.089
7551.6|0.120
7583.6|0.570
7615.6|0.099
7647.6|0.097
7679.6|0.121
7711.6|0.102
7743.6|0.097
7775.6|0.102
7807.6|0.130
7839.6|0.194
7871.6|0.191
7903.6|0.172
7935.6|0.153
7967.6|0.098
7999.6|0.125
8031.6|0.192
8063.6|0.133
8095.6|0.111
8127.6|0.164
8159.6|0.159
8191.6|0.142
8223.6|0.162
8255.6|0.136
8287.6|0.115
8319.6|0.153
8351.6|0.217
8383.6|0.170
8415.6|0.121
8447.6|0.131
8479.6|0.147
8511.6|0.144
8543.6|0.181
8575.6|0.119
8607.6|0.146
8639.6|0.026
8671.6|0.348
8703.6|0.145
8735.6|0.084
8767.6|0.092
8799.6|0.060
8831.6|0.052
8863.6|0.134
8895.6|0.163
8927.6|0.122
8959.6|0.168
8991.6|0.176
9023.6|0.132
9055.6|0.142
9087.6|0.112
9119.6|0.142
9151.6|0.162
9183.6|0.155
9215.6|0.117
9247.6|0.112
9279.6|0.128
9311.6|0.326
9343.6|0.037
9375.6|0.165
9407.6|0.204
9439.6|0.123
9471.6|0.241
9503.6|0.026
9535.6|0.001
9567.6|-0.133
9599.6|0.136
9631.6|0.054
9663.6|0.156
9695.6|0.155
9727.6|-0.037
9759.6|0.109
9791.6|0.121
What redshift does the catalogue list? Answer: 1.03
